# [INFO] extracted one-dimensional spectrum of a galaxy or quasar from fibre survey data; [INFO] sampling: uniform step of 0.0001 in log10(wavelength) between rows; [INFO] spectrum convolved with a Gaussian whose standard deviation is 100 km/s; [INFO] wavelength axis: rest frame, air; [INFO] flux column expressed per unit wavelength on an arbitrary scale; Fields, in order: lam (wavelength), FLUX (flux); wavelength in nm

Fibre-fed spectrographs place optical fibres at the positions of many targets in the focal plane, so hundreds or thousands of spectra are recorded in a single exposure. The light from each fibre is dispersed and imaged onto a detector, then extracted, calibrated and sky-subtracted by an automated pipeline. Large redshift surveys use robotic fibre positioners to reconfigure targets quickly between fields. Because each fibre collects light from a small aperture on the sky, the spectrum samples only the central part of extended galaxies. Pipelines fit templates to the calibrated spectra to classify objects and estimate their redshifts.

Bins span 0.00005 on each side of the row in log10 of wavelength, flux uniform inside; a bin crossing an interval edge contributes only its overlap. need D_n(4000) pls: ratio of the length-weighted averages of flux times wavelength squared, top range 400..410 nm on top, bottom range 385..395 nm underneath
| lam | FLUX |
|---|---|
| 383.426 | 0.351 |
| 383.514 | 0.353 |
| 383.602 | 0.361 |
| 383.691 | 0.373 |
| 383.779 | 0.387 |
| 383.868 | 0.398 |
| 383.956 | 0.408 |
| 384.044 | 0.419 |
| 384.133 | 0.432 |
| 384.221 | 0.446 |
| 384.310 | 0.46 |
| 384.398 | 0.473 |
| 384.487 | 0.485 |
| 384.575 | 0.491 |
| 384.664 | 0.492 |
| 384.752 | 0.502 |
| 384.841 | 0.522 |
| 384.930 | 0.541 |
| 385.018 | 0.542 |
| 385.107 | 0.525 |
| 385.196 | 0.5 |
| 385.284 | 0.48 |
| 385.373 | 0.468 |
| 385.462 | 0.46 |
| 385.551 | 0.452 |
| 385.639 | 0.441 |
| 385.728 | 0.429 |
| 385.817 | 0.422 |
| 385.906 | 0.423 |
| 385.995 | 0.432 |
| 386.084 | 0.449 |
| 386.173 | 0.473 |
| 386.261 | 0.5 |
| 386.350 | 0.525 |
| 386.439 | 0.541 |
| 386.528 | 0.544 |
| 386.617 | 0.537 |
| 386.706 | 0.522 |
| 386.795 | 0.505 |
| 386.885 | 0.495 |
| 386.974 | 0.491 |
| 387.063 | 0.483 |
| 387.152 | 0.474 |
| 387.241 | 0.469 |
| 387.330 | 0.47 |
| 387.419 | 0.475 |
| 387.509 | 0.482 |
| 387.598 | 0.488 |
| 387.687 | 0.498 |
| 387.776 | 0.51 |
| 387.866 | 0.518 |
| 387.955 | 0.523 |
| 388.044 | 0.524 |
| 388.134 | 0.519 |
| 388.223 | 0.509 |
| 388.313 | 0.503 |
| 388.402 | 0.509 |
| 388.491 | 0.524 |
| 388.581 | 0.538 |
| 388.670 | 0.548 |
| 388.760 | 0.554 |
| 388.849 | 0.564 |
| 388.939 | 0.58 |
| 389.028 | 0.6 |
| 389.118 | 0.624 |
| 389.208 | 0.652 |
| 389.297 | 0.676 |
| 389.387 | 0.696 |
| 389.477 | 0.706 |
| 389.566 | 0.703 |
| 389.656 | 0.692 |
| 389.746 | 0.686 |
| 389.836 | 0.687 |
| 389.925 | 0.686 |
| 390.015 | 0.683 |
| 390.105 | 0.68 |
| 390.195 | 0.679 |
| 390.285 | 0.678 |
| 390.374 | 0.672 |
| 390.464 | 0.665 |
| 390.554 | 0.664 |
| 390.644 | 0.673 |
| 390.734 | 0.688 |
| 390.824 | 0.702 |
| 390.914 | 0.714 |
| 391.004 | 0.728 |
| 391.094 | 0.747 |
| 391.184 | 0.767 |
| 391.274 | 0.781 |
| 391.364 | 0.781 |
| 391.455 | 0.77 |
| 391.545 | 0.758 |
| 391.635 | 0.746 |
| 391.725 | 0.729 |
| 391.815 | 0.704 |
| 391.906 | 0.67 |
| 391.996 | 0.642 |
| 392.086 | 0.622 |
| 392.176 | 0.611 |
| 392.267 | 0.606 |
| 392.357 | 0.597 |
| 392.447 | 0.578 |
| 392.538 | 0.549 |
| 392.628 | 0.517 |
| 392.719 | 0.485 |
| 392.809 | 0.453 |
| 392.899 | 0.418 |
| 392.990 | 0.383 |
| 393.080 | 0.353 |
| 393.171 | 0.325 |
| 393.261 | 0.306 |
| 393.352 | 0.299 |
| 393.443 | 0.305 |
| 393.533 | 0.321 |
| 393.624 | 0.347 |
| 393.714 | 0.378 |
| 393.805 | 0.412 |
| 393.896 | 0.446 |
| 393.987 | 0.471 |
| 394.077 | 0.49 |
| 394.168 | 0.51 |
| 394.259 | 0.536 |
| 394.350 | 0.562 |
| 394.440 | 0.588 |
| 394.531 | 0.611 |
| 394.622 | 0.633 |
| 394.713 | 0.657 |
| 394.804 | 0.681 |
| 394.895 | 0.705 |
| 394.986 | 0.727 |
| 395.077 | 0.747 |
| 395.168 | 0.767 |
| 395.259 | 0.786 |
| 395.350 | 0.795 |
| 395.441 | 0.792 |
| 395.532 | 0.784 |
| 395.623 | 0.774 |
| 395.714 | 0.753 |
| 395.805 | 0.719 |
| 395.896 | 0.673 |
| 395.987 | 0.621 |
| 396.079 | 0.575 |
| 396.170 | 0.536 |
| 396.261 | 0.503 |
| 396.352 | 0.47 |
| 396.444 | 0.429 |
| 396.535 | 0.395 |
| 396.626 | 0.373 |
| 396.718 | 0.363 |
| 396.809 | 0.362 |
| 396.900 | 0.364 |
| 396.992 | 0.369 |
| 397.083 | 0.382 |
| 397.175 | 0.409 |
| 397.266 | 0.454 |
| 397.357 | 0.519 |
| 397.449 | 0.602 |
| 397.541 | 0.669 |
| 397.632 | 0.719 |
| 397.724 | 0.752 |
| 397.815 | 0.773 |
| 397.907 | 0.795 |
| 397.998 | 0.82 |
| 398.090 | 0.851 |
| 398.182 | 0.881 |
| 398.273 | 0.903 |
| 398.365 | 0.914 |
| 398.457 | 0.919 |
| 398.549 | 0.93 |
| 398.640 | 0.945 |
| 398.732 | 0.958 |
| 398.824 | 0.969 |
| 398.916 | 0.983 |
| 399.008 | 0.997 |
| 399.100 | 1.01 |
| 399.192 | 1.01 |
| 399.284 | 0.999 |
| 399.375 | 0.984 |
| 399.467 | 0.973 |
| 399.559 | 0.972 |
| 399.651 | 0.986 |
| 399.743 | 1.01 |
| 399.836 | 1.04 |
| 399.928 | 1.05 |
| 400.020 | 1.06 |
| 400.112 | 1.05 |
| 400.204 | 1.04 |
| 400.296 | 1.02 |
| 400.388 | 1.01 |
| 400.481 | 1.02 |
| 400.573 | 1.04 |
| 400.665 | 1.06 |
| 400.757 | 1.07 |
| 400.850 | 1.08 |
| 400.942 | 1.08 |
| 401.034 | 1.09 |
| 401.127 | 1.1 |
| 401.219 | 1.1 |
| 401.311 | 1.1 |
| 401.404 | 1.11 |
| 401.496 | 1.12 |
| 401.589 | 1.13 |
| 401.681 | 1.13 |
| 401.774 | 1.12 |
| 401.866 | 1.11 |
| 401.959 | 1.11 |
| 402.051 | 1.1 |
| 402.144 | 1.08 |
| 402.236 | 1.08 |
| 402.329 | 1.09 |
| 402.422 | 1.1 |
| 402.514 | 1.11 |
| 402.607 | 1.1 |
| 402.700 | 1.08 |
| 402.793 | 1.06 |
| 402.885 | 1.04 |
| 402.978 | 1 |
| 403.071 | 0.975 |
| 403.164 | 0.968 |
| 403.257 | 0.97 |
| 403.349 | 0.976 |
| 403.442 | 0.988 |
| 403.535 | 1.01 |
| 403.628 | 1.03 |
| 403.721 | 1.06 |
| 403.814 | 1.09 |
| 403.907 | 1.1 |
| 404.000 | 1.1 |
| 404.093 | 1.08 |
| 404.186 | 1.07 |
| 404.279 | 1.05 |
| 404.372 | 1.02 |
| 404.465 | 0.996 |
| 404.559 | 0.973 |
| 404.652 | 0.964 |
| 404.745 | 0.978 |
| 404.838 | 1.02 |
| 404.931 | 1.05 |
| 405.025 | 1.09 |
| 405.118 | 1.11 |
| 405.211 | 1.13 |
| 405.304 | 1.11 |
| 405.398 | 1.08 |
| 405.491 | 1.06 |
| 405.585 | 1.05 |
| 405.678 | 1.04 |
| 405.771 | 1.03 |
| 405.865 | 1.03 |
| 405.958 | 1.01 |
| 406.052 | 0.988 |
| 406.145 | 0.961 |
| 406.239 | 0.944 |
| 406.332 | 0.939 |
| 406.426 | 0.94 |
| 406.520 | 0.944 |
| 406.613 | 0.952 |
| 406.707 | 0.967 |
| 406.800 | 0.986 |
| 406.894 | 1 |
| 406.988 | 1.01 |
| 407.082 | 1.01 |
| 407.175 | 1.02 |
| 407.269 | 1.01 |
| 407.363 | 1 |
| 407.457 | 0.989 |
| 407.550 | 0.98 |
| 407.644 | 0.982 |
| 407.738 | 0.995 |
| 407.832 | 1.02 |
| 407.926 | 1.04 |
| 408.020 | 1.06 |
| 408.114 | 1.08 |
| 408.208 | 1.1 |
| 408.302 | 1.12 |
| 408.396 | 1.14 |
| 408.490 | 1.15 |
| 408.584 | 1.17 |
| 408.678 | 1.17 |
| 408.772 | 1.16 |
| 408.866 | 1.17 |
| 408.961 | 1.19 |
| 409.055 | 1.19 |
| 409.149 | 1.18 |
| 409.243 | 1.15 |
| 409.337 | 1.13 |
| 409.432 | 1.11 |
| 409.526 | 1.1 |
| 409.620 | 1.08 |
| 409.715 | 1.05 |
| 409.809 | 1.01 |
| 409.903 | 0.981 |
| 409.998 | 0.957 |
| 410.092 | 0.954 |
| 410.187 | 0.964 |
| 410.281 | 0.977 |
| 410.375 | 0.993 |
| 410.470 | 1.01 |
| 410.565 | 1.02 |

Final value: 2.04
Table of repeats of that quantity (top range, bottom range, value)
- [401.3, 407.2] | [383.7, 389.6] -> 2.24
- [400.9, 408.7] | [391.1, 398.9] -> 1.79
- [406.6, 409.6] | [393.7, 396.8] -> 1.92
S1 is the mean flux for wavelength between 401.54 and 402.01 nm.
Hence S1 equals 1.12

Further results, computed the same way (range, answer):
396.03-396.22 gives 0.554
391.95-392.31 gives 0.621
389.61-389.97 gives 0.688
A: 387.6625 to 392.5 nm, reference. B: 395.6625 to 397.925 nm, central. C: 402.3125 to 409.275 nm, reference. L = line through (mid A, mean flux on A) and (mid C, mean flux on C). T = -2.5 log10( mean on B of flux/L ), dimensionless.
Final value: 0.45 mag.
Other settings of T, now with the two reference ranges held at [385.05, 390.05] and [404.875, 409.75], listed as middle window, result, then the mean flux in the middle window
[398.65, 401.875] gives -0.196 mag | 1.04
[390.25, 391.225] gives -0.133 mag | 0.7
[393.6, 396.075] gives 0.161 mag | 0.63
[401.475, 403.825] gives -0.140 mag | 1.06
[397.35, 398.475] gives 0.036 mag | 0.783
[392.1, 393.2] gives 0.324 mag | 0.496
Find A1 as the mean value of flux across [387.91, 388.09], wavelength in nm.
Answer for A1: 0.524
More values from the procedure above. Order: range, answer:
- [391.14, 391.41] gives 0.774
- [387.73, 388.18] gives 0.519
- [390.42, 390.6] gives 0.664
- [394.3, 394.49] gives 0.576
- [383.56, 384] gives 0.385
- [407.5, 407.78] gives 0.988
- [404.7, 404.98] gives 1.02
